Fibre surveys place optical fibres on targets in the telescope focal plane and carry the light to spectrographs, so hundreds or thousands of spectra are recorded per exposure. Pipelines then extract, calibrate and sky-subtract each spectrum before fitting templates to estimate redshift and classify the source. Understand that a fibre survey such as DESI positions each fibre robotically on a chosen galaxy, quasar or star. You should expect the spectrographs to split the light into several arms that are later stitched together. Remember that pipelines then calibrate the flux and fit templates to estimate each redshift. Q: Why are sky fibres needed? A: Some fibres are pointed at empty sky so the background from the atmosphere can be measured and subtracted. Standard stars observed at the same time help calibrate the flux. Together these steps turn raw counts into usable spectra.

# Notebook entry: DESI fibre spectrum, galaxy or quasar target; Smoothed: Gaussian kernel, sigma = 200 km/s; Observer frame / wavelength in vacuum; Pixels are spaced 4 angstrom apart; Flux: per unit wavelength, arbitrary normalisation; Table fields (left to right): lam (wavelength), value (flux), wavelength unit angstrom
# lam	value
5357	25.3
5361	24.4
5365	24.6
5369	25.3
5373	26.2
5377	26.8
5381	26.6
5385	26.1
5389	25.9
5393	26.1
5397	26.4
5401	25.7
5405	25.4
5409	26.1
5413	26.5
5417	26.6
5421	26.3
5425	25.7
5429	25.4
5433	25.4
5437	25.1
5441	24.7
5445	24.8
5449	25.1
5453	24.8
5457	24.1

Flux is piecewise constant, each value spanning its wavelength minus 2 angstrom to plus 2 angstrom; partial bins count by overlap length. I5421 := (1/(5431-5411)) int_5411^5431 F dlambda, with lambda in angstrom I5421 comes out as 26.1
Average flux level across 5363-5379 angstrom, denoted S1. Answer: 25.7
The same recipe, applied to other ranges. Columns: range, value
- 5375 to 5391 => 26.4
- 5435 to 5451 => 24.9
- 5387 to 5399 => 26.1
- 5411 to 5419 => 26.6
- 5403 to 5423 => 26.2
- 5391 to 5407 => 25.9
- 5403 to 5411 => 25.8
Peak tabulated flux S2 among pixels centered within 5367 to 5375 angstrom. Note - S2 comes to 26.2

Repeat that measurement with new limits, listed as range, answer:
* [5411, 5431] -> 26.6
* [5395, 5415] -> 26.5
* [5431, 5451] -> 25.4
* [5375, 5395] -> 26.8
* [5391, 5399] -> 26.4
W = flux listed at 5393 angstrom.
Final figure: 26.1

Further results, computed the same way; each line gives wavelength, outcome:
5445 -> 24.8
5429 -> 25.4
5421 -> 26.3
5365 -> 24.6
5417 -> 26.6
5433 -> 25.4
